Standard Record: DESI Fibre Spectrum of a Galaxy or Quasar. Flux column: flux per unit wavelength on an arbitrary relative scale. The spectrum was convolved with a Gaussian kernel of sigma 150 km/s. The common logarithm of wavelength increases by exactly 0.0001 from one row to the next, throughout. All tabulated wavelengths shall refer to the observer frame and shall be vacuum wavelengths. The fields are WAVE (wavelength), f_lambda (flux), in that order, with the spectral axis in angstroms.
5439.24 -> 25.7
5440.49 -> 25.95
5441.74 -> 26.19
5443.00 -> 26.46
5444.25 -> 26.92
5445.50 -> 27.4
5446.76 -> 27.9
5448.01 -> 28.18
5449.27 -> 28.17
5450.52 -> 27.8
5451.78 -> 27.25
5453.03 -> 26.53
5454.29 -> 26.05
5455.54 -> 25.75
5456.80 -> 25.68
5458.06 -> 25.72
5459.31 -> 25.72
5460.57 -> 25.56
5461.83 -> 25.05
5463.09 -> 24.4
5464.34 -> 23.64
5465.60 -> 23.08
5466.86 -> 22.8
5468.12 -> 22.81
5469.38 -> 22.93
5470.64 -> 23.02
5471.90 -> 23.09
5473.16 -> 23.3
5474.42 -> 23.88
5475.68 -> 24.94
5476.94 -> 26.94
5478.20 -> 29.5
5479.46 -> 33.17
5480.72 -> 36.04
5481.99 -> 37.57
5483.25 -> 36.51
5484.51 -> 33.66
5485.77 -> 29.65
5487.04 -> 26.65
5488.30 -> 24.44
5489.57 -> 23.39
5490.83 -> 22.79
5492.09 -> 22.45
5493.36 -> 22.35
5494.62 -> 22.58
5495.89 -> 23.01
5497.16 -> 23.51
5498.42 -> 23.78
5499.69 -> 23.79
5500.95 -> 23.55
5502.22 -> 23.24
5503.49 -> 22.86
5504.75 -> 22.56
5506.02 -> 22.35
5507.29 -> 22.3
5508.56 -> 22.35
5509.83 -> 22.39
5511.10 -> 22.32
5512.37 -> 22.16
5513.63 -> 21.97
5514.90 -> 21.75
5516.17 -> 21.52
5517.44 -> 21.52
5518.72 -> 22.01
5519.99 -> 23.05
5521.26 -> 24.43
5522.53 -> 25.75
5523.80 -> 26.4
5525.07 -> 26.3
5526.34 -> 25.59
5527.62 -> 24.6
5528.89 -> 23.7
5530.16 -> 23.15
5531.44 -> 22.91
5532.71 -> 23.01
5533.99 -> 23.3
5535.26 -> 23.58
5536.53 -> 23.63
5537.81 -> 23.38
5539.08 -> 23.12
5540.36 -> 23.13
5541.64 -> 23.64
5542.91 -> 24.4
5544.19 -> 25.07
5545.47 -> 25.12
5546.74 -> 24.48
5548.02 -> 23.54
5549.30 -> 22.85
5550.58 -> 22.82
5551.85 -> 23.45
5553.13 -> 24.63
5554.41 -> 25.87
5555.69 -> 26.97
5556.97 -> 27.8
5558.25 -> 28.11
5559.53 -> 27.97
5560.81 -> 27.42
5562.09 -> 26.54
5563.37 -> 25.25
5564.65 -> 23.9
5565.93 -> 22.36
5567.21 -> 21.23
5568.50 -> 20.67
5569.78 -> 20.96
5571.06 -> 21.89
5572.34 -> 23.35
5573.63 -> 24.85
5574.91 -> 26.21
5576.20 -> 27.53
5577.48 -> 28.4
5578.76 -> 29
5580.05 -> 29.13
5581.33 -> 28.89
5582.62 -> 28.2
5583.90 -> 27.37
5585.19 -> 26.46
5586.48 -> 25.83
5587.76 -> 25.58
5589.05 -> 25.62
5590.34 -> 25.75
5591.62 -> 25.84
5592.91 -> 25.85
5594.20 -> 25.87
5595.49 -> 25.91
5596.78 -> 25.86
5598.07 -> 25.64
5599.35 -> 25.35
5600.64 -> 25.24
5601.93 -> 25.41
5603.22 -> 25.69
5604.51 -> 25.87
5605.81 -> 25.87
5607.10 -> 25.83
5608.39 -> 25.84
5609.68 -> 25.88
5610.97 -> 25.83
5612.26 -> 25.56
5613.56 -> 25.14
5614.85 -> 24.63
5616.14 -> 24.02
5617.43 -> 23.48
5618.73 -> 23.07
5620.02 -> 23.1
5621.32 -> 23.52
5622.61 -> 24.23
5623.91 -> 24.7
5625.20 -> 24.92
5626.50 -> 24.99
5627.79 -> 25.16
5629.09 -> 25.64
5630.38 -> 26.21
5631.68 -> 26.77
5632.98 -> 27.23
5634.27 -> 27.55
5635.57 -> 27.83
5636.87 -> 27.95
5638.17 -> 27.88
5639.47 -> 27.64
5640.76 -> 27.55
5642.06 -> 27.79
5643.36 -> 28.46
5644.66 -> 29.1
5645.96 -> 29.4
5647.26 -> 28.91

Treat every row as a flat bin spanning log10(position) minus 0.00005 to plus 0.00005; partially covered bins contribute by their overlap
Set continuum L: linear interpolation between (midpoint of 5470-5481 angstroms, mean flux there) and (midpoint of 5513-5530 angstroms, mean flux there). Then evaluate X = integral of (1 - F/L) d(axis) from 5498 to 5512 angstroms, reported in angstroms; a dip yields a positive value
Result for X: 1.1 angstroms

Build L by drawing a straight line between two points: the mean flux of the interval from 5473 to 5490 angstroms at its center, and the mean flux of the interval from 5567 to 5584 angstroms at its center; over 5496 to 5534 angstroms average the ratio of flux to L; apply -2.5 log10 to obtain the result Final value 0.20 mag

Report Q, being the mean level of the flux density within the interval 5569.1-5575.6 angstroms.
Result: 23.5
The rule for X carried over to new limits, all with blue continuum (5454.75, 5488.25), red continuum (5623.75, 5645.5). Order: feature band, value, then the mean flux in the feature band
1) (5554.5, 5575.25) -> 1.7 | 24.7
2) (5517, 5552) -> 4.0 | 23.9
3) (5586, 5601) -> 0.7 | 25.7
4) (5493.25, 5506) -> 1.8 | 23.1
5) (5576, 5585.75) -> -0.4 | 28.2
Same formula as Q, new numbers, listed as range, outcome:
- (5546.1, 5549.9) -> 23.6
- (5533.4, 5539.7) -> 23.4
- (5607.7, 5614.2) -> 25.6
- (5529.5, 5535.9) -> 23.2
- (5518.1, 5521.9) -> 23.2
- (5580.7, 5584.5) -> 28.2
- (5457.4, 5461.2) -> 25.7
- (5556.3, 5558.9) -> 27.9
